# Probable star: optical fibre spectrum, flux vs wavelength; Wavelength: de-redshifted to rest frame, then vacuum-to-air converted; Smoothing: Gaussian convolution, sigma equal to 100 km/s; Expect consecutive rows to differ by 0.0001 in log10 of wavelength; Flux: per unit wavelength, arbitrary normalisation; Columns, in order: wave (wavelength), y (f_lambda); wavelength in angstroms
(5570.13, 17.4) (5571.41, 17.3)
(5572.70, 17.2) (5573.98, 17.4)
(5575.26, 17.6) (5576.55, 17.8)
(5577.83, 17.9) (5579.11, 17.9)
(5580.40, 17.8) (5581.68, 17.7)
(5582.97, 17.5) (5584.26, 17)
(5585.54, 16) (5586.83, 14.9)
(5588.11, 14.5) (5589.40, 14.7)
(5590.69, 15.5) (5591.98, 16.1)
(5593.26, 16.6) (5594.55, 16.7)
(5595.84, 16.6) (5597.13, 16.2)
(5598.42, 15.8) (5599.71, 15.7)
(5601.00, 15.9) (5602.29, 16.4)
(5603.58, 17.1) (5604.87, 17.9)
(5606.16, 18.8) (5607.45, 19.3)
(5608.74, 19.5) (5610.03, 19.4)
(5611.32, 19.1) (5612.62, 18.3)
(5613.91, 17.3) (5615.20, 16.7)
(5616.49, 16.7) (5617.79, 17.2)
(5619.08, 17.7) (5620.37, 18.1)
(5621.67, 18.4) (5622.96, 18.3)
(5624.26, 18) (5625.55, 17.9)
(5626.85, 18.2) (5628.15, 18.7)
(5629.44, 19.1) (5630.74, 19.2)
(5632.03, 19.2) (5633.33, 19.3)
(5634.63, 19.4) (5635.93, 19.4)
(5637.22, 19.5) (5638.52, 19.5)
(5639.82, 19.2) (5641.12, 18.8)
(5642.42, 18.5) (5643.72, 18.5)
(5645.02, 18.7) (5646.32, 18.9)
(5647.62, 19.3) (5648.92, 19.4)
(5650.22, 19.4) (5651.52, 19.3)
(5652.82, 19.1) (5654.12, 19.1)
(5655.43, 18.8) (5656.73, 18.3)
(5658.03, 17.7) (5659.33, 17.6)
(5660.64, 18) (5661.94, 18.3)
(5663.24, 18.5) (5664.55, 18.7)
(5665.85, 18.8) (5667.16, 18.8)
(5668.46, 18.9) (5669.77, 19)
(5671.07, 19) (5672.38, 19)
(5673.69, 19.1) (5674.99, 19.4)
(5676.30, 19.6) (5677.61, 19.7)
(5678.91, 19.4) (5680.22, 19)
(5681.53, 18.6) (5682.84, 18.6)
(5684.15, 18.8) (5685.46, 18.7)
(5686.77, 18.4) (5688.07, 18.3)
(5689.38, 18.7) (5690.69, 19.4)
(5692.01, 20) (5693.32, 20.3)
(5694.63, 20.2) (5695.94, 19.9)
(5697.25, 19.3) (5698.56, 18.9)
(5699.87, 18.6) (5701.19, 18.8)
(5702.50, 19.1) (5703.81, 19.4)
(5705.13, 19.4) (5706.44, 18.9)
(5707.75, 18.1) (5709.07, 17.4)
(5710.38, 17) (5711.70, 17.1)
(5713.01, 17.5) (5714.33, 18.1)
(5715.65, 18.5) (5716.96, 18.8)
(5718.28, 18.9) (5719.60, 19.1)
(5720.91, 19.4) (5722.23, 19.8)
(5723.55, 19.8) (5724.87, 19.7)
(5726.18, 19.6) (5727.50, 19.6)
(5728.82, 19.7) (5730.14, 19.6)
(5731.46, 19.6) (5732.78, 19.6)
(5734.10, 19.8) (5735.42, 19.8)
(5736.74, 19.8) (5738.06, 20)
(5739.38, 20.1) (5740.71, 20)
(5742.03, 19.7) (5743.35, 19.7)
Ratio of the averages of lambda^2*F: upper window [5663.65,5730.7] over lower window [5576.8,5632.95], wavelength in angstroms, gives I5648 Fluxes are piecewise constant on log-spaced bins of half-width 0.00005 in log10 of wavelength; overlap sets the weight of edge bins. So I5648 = 1.13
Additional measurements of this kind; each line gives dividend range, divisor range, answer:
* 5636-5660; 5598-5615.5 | 1.08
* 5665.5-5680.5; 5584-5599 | 1.24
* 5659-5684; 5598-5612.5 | 1.09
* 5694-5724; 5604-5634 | 1.06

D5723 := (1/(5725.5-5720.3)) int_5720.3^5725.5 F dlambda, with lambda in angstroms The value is 19.7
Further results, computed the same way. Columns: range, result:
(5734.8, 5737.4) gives 19.8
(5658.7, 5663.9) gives 18.1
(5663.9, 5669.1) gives 18.8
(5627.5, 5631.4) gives 19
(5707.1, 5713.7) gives 17.4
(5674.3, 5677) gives 19.5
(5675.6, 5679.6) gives 19.6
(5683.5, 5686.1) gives 18.7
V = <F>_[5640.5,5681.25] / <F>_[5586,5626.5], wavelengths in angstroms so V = 1.1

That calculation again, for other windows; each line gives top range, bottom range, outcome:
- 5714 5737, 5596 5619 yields 1.11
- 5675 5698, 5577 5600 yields 1.17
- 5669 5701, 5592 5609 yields 1.12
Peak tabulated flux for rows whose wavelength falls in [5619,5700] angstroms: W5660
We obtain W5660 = 20.3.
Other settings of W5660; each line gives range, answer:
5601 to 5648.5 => 19.5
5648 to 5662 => 19.4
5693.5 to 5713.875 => 20.2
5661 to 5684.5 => 19.7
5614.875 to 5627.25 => 18.4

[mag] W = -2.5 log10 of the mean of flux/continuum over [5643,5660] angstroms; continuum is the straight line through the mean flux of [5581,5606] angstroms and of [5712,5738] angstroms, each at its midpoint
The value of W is -0.07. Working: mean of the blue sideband 16.3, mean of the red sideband 19.3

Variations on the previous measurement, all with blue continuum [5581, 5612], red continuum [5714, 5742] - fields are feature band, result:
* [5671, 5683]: -0.04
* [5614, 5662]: -0.05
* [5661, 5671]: -0.03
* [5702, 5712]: 0.04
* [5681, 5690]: 0.00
